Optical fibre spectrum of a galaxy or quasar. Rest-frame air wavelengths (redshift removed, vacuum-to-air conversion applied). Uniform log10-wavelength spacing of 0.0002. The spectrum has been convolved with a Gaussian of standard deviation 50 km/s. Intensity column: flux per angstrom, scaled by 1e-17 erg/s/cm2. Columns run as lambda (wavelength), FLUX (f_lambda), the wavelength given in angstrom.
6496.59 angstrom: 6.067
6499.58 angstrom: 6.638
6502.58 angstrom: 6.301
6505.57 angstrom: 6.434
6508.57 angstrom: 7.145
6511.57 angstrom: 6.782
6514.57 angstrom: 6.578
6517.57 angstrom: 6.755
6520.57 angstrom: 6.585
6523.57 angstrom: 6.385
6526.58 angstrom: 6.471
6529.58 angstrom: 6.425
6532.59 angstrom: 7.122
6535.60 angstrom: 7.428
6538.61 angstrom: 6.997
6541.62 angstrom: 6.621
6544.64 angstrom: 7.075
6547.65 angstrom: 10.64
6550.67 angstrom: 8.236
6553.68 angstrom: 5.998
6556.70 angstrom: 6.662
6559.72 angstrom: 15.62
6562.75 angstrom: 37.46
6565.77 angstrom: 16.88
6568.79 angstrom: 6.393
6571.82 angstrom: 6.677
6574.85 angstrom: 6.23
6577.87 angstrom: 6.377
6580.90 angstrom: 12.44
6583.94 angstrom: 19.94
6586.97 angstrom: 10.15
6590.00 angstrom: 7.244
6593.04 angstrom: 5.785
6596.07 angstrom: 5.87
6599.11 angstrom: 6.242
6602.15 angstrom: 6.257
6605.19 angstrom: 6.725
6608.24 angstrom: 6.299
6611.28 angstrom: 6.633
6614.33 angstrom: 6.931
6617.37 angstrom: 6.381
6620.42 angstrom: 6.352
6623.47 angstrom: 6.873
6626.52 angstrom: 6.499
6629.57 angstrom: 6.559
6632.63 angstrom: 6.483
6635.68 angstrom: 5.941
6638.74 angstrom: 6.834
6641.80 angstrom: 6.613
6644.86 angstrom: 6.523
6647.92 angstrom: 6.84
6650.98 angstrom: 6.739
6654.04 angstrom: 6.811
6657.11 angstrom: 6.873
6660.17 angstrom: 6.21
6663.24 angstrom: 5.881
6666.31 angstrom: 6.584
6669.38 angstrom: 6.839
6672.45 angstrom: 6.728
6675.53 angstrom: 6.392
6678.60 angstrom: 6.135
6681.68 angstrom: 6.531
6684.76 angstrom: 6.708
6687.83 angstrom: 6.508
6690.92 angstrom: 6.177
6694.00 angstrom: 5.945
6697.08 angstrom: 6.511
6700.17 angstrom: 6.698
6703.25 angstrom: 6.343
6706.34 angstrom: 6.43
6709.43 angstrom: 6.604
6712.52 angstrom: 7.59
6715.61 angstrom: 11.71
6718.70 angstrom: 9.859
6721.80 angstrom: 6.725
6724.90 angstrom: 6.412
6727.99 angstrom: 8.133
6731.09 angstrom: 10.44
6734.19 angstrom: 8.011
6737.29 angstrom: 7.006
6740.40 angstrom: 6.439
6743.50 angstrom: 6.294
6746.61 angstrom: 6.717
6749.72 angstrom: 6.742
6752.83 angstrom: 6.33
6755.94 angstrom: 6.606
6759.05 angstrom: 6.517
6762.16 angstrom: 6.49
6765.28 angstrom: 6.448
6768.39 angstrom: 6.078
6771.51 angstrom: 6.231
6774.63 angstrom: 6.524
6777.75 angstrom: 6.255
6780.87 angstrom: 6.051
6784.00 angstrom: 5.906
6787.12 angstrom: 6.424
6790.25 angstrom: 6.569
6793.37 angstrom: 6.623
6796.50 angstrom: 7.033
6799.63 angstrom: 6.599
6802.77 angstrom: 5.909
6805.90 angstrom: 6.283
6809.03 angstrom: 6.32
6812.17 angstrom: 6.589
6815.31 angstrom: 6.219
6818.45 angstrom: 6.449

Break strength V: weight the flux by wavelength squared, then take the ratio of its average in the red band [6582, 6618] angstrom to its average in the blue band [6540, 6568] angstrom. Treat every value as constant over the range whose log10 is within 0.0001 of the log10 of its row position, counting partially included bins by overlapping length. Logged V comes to 0.64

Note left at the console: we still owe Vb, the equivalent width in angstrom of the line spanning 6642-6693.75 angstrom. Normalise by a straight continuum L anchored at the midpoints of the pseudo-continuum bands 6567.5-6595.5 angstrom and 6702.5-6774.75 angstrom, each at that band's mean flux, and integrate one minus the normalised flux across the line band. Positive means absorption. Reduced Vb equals 9.6 angstrom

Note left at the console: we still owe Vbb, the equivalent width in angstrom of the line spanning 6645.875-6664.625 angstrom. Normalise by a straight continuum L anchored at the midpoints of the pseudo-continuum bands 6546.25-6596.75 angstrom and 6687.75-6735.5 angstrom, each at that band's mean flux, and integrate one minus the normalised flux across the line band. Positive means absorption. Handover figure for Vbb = 5.1 angstrom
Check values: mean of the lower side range 11.2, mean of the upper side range 7.54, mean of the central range 6.57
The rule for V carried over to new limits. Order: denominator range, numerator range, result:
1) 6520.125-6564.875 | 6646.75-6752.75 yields 0.74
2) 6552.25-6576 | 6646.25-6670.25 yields 0.53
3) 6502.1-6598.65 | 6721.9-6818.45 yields 0.78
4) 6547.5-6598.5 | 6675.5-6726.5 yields 0.66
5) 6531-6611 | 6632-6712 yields 0.70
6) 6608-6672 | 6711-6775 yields 1.15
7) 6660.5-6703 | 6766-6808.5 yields 1.02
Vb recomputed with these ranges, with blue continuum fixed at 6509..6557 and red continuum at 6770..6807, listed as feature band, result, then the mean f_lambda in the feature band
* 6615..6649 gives 1.3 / 6.54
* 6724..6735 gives -3.1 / 8.38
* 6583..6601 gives -4.9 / 8.8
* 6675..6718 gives -2.2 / 6.95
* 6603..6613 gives 0.5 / 6.54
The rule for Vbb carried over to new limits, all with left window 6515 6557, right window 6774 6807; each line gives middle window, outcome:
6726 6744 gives -3.4 angstrom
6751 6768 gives 0.0 angstrom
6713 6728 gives -4.5 angstrom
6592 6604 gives 1.5 angstrom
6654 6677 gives 0.7 angstrom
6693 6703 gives 0.4 angstrom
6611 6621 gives 0.4 angstrom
